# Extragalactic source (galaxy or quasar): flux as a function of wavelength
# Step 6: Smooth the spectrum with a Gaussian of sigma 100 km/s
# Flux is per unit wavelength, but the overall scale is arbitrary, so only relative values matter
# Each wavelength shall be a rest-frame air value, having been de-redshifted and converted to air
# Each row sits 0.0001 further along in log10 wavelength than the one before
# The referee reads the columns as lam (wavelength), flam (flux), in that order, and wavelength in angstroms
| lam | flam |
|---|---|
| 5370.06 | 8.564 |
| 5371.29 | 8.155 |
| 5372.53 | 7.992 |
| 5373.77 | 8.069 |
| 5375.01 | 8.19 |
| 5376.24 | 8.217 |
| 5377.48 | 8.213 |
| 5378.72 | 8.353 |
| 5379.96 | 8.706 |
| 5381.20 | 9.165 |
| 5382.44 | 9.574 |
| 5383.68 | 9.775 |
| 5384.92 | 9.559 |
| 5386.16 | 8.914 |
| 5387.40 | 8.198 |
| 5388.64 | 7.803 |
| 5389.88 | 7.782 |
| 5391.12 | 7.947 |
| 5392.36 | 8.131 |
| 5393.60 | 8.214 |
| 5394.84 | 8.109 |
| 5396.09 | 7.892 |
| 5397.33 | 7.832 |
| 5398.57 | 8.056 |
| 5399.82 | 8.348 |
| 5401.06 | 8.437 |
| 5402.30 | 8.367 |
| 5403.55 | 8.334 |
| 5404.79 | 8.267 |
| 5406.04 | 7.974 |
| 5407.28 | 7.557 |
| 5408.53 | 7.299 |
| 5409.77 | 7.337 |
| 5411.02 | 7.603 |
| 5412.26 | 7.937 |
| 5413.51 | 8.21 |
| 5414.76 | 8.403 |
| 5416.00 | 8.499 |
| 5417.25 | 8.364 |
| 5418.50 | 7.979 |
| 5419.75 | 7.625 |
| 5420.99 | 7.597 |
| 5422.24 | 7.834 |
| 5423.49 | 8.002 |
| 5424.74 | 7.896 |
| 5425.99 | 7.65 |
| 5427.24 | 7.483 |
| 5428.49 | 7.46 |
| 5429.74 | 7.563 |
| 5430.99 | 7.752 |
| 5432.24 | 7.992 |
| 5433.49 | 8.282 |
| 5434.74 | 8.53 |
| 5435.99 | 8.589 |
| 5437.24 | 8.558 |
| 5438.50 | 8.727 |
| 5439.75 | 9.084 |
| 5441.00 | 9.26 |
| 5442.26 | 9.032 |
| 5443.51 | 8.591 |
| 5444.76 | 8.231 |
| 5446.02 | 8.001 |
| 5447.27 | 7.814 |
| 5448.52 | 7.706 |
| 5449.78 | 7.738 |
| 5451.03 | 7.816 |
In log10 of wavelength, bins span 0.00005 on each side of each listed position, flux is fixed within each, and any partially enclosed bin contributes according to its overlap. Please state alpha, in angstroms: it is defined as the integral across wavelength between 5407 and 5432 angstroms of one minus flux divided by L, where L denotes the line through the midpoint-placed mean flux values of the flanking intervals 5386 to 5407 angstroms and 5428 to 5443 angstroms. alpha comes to 1.5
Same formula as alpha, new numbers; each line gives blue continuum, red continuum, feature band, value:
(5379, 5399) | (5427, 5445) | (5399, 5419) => 0.89 angstroms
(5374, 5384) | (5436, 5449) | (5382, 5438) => 3.25 angstroms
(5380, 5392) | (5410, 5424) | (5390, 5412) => 1.04 angstroms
